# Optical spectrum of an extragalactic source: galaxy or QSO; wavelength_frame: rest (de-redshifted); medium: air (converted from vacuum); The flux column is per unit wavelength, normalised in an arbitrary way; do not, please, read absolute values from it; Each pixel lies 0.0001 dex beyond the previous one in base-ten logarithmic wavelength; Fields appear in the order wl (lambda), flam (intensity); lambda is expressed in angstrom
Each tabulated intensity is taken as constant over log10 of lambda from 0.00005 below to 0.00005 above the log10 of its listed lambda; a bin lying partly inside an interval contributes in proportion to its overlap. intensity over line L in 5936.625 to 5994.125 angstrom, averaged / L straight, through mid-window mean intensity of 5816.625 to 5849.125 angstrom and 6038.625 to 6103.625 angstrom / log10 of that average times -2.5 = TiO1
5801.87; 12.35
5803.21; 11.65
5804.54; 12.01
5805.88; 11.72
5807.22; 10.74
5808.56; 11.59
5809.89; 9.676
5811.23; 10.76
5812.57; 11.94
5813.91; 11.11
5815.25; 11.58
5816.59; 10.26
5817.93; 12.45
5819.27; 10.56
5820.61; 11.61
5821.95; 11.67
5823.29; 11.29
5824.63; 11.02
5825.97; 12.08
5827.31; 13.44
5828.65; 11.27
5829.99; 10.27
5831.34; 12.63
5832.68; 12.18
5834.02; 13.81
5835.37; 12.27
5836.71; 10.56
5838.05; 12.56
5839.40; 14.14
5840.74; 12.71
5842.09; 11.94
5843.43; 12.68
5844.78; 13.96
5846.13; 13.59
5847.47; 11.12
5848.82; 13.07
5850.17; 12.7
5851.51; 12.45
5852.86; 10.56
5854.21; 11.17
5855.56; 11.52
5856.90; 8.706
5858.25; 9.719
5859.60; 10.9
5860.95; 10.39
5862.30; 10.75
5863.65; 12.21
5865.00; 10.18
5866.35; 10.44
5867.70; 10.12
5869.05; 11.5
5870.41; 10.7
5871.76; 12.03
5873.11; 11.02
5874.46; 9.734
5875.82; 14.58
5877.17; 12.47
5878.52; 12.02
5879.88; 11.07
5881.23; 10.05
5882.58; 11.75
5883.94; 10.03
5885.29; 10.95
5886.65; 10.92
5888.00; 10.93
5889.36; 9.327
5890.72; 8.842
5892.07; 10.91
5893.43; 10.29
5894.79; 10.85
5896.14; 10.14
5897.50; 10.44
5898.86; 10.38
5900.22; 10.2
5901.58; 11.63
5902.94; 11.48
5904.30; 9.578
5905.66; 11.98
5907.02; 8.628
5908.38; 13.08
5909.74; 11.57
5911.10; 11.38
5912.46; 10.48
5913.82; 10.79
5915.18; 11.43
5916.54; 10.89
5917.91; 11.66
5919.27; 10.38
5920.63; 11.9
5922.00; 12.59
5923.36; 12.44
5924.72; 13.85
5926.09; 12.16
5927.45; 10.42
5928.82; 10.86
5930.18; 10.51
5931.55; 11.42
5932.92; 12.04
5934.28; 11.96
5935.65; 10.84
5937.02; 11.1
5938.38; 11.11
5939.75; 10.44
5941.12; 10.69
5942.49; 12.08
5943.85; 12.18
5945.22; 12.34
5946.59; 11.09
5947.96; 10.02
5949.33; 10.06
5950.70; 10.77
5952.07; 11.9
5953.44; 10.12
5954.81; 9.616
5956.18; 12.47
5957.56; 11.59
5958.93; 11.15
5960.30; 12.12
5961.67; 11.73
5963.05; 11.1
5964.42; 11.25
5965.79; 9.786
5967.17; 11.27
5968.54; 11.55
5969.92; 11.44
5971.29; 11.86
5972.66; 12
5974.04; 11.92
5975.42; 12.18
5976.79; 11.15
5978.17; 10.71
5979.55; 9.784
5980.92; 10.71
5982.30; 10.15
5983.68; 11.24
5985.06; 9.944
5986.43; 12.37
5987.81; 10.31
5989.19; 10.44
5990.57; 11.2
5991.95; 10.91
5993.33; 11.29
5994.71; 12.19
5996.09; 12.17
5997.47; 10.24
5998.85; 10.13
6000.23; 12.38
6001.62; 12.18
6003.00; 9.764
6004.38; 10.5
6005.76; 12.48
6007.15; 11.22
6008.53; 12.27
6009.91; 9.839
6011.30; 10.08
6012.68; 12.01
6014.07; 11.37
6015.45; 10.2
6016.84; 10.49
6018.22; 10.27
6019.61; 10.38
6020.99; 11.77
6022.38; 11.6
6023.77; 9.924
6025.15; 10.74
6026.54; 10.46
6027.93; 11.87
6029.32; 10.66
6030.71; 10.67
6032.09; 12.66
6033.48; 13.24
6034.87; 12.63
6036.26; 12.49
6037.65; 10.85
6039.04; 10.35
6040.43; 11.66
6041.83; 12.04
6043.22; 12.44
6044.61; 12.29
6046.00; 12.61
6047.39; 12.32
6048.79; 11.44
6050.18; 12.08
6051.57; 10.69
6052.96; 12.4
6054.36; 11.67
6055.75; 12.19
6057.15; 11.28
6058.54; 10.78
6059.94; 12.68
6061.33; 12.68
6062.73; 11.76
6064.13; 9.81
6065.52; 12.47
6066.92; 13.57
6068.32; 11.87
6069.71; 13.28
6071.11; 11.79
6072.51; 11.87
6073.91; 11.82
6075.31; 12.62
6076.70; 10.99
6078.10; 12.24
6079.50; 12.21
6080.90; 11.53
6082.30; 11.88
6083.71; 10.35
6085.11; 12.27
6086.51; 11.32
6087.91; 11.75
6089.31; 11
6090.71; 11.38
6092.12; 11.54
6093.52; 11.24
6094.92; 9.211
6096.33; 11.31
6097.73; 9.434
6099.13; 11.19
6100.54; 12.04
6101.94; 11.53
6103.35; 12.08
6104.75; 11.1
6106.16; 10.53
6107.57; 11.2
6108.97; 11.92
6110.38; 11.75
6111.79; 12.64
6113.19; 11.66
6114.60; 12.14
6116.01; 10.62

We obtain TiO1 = 0.07 mag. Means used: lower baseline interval 12.2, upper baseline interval 11.7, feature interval 11.1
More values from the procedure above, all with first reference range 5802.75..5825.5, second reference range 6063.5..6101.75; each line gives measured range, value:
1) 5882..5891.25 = 0.10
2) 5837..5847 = -0.15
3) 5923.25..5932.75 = -0.02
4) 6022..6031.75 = 0.06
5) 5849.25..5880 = 0.01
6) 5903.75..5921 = 0.03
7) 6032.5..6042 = -0.04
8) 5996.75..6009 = 0.02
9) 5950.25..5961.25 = 0.02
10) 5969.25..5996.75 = 0.02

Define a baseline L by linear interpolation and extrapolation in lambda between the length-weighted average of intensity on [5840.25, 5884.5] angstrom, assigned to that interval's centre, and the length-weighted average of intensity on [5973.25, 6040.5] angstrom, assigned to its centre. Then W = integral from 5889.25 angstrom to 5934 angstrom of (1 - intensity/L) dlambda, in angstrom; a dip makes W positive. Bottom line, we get 1.0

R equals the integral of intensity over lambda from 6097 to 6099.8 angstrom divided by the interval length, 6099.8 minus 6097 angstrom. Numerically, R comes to 10.3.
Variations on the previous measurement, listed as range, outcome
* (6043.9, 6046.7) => 12.5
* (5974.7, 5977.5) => 11.7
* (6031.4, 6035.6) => 12.8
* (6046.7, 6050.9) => 11.9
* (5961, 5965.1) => 11.3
